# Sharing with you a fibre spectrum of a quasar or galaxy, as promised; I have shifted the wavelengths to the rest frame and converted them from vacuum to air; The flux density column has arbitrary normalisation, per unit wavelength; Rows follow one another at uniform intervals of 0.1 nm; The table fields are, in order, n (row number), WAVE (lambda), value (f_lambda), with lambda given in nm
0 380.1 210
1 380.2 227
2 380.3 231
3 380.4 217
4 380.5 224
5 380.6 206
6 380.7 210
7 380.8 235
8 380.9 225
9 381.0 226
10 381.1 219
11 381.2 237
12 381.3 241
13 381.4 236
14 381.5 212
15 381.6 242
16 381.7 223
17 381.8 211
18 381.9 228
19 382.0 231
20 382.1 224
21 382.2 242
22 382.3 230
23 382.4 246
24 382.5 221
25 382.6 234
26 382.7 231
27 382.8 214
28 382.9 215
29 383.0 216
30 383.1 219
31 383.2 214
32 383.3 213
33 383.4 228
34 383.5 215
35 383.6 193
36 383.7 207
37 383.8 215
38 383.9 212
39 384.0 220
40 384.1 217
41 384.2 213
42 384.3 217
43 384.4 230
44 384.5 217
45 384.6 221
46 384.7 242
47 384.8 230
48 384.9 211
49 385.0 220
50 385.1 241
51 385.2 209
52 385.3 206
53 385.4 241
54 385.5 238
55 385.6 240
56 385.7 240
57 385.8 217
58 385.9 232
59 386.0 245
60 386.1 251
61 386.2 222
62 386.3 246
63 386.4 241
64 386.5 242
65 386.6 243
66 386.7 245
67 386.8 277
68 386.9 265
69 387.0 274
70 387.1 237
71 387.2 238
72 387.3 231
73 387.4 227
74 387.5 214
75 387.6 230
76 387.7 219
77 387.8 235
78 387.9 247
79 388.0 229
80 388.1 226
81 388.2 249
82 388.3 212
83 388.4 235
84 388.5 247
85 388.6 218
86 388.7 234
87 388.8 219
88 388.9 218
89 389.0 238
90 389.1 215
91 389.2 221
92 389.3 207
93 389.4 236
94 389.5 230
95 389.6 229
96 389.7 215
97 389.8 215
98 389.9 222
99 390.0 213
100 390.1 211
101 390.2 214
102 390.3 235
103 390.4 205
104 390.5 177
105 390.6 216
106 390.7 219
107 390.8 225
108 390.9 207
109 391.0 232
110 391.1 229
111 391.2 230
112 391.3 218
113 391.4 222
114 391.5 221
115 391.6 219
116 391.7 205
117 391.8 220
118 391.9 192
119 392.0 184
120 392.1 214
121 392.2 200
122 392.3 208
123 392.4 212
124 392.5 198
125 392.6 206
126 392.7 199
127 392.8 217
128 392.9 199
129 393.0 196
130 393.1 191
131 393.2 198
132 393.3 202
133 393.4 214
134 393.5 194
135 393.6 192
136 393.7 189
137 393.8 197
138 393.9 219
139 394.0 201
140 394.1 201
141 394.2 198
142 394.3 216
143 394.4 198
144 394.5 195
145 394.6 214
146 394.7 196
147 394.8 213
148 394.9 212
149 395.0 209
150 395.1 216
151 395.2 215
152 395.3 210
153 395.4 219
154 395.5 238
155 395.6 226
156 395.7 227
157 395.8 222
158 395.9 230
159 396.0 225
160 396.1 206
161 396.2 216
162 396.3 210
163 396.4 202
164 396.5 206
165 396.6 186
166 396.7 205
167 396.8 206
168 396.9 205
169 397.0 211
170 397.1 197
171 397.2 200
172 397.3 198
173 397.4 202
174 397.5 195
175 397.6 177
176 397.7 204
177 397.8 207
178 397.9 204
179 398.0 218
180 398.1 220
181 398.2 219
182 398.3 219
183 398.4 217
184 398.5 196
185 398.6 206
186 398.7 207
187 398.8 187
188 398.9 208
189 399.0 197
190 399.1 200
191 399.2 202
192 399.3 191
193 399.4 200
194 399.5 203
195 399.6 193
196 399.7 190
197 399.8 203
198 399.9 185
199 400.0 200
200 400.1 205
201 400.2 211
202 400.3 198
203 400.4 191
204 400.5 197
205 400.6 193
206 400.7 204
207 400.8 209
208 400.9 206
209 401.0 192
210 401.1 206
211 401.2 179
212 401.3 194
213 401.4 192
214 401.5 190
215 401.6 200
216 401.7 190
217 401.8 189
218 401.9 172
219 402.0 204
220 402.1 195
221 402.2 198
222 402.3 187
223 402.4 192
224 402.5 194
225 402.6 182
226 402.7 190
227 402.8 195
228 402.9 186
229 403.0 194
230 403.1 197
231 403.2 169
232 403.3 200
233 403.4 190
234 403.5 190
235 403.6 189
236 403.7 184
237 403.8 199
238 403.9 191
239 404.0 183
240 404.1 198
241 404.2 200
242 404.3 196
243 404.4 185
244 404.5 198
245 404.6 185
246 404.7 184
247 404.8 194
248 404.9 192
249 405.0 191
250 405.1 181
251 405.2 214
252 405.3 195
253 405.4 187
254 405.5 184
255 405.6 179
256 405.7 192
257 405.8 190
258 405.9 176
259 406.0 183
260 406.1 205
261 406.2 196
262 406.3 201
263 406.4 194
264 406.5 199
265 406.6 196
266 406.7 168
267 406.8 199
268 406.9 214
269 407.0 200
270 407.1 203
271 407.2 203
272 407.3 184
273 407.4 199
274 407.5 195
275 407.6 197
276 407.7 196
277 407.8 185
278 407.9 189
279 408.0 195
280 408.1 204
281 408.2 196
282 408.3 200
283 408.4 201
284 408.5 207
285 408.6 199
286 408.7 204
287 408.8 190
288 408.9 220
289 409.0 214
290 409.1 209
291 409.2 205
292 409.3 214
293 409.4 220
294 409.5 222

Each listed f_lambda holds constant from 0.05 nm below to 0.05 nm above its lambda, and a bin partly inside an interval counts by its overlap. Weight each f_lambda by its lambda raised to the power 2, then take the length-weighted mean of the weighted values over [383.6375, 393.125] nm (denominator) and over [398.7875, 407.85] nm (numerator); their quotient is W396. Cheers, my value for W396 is 0.94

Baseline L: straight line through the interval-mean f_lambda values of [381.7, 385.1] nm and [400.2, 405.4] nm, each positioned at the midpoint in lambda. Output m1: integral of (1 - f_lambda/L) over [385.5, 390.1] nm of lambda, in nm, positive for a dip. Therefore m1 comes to -0.38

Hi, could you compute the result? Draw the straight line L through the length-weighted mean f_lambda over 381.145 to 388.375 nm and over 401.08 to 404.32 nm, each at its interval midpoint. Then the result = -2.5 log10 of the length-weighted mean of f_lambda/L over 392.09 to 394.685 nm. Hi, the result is 0.04 mag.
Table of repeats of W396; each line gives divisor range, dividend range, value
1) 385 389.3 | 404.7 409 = 0.92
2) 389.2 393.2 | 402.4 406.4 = 0.96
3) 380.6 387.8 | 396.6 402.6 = 0.94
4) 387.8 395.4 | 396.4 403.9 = 0.97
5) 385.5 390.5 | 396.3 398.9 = 0.93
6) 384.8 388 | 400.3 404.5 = 0.88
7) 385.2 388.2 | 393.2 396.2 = 0.92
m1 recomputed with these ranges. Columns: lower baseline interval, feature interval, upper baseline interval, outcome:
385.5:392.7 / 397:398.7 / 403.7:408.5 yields 0.03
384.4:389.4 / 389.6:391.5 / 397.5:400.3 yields 0.05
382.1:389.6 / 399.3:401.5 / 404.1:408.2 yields 0.06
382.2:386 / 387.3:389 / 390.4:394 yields -0.11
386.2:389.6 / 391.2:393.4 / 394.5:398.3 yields 0.15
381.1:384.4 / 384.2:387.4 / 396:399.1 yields -0.24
